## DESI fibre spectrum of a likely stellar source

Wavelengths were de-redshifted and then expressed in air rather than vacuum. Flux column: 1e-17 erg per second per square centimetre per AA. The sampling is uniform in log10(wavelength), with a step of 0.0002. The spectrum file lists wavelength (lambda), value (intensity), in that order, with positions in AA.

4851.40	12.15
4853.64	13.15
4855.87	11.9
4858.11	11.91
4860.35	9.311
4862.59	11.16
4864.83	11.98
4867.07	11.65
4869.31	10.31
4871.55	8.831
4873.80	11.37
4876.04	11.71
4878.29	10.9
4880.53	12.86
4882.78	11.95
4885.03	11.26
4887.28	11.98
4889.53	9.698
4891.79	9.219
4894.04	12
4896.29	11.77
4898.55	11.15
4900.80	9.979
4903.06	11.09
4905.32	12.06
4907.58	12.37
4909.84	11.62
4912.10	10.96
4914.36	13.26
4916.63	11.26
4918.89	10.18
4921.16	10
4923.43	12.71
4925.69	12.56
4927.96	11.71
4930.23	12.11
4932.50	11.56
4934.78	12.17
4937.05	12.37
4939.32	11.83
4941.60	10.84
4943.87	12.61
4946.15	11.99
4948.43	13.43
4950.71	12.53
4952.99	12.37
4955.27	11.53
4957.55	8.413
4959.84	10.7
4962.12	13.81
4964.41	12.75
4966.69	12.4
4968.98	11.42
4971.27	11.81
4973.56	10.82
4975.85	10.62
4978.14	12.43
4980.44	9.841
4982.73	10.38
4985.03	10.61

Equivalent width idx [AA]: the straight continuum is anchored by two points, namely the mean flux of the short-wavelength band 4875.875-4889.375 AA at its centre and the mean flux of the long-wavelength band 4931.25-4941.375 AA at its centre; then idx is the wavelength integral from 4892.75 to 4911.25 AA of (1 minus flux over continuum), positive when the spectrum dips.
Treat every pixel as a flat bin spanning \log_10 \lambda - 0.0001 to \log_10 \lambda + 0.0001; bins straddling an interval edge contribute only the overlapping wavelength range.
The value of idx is 0.4 AA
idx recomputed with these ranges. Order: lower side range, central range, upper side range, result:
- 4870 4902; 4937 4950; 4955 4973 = -0.8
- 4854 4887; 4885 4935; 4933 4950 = 1.5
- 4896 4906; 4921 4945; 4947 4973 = -0.8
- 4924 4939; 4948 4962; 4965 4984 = 0.1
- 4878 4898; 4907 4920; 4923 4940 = 0.2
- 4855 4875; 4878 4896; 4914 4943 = -0.1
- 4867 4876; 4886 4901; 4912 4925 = 0.1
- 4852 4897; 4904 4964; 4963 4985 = -2.6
